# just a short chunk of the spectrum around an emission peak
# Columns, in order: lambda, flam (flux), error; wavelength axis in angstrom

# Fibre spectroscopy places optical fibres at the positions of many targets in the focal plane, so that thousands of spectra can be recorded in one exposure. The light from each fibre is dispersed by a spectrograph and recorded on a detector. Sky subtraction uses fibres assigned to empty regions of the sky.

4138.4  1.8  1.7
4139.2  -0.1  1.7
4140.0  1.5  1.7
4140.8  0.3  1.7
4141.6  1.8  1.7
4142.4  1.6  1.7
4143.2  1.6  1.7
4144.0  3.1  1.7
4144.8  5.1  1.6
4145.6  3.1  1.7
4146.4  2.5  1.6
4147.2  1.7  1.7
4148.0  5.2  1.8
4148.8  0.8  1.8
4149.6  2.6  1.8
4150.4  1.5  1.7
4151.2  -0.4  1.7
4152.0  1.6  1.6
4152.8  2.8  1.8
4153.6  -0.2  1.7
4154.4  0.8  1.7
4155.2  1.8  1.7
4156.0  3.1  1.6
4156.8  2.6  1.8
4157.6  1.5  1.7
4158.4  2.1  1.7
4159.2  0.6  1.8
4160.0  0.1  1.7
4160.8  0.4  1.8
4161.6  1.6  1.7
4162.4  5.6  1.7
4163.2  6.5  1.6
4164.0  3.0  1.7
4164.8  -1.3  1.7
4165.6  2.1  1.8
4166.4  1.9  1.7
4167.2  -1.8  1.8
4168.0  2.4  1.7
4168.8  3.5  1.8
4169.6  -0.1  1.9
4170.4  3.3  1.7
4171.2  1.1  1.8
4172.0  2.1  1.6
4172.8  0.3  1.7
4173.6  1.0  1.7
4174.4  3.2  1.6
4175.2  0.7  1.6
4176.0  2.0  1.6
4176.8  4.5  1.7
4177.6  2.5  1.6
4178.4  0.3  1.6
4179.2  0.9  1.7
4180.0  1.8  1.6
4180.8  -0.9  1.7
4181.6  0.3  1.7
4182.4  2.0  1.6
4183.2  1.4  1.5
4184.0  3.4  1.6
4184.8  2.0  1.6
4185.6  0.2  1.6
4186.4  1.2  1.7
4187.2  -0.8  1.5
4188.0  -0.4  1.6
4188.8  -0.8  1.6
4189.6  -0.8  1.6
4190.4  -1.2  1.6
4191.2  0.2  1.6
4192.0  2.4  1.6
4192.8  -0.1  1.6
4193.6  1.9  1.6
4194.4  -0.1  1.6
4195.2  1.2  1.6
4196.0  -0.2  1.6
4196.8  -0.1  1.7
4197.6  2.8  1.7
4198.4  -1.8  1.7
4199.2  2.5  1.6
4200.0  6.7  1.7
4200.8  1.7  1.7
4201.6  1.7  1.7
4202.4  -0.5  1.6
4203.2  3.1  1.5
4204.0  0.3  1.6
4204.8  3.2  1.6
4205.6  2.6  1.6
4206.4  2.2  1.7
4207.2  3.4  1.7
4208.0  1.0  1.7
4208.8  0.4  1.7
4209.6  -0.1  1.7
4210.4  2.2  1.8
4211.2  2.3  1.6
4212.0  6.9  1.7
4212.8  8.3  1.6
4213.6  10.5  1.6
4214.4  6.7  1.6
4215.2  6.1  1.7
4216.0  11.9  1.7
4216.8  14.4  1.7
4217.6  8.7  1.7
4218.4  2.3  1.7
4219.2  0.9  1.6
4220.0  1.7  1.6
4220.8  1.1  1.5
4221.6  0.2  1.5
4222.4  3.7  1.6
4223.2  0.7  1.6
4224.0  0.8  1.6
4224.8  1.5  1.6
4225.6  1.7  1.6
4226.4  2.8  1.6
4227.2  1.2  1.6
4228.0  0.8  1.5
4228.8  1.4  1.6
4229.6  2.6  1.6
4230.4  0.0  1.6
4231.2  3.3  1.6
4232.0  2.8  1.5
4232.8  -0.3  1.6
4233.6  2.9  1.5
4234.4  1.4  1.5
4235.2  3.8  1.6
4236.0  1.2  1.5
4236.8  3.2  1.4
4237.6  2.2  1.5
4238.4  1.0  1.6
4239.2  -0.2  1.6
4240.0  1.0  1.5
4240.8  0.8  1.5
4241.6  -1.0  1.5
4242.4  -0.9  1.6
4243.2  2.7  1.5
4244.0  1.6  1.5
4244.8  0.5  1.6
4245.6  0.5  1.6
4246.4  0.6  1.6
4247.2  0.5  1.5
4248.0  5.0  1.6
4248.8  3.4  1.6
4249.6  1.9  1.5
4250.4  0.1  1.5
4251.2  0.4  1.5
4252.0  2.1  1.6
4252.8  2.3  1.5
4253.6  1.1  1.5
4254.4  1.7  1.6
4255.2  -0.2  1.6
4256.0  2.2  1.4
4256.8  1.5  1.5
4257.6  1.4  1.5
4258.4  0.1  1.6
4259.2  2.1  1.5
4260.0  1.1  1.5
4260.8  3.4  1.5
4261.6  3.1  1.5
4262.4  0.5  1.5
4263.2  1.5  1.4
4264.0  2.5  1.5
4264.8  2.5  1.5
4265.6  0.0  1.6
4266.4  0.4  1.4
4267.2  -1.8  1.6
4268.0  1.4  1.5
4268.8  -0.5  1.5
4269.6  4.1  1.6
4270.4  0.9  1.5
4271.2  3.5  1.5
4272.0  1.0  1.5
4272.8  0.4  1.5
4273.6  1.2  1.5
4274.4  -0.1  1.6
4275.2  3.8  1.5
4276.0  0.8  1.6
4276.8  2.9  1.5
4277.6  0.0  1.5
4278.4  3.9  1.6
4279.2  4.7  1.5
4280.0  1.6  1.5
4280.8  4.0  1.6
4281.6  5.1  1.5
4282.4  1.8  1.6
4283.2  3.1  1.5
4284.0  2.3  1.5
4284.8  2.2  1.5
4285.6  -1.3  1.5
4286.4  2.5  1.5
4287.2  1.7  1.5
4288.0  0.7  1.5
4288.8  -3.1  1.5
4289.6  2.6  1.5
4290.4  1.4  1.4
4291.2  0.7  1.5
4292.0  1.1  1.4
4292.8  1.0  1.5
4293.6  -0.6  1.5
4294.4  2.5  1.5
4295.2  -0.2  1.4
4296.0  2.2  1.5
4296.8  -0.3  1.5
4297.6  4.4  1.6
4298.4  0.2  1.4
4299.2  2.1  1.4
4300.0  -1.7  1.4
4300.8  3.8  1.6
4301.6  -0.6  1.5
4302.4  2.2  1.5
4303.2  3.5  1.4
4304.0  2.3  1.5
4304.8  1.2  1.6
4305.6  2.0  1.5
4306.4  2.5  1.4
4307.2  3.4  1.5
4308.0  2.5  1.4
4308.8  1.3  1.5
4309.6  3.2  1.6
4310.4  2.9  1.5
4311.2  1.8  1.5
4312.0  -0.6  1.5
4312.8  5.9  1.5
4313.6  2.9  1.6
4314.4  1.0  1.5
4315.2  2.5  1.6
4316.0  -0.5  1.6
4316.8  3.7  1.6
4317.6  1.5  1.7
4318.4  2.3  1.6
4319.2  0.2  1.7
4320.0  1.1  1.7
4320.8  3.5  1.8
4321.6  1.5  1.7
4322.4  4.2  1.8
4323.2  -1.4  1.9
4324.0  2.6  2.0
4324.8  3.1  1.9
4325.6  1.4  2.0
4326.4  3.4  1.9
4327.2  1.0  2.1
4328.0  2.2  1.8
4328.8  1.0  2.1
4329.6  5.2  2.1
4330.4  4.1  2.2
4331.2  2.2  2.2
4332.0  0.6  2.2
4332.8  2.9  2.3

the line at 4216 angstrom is [O II] 3727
